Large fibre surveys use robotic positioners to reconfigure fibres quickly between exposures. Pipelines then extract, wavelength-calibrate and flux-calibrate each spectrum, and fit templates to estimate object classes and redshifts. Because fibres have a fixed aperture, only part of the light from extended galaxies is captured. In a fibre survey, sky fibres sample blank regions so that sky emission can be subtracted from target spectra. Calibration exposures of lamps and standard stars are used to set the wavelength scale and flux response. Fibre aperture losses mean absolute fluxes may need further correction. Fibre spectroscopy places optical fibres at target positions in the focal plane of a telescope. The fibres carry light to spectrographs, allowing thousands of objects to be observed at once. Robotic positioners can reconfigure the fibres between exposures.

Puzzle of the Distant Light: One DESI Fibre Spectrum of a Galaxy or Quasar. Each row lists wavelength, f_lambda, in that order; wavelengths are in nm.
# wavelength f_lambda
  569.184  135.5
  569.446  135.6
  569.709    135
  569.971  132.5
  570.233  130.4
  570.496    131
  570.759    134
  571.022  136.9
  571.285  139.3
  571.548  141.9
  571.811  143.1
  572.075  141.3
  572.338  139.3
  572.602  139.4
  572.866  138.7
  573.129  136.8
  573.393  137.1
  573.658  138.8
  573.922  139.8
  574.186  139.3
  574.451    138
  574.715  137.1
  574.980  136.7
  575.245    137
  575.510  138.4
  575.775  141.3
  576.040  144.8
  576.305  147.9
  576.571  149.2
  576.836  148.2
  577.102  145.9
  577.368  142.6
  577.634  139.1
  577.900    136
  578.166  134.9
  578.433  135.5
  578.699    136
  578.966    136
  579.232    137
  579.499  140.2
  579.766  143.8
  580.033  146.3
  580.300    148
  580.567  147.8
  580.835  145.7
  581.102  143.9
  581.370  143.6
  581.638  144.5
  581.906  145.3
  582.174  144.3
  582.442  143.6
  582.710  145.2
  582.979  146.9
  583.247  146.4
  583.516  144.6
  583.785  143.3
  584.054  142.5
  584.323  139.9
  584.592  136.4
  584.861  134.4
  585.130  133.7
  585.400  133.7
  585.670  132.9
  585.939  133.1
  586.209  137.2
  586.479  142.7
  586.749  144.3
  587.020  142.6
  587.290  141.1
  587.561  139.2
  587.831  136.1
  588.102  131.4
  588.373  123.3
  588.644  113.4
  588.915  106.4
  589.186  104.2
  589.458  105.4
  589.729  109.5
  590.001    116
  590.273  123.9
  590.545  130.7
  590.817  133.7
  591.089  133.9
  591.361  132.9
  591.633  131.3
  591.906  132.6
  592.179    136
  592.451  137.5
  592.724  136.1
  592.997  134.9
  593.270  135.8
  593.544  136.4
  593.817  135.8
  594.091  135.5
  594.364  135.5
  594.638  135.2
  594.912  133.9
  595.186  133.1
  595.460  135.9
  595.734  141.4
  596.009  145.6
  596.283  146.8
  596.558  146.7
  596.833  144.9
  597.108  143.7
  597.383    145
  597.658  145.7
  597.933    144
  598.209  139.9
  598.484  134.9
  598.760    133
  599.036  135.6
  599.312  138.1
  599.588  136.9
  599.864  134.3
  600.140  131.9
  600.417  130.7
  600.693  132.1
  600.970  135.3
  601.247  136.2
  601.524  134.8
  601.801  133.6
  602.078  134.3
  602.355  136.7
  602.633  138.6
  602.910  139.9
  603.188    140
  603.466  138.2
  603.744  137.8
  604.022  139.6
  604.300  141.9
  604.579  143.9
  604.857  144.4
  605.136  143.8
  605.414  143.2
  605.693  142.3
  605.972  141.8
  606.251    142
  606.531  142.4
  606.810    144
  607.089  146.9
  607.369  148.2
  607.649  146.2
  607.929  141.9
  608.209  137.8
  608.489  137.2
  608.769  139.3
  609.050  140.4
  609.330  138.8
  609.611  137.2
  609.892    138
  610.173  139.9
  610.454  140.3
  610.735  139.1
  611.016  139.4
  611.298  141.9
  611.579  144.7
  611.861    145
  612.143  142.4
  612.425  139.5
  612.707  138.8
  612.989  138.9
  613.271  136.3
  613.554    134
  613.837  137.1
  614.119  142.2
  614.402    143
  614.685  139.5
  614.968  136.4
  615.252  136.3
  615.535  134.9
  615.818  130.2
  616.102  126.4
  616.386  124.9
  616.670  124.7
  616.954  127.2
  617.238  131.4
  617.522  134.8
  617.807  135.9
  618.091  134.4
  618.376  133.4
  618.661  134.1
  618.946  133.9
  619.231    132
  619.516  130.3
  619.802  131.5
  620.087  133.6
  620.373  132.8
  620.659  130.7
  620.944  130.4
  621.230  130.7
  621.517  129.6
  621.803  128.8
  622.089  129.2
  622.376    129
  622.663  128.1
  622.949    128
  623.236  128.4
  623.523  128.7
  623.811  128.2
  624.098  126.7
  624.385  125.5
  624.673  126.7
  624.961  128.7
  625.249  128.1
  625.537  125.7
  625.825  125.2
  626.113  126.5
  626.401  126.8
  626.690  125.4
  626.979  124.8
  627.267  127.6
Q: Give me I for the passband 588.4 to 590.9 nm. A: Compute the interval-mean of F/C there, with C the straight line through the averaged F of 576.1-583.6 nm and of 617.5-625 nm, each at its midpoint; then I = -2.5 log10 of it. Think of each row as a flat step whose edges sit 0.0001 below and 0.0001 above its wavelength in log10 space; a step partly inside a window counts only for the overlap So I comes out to 0.21 mag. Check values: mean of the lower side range 143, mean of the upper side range 130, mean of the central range 116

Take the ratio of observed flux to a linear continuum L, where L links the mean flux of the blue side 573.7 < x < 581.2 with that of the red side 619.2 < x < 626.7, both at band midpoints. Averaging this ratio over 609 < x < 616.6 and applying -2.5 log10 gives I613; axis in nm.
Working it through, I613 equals -0.051 mag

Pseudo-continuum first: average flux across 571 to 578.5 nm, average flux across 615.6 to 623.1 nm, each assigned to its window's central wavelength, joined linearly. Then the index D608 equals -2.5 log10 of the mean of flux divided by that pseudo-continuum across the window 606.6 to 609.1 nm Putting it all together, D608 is -0.074 mag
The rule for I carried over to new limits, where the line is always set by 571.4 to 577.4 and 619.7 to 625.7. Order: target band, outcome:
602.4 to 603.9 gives -0.04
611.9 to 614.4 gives -0.06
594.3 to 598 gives -0.05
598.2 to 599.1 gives 0.00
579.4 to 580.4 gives -0.04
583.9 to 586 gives 0.02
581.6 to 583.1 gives -0.05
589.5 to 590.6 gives 0.16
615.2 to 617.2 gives 0.01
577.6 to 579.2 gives 0.03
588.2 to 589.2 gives 0.21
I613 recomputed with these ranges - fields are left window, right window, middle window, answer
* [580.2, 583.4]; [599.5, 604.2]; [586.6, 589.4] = 0.12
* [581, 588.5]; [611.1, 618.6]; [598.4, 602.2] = 0.03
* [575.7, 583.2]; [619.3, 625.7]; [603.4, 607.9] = -0.07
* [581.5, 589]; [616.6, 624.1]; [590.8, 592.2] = 0.03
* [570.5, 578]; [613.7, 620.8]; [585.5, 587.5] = -0.01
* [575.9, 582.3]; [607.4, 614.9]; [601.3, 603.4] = 0.03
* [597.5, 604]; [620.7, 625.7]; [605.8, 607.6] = -0.08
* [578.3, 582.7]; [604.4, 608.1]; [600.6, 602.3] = 0.07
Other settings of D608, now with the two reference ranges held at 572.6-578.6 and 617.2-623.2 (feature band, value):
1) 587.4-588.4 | 0.03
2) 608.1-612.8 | -0.05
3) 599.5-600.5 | 0.02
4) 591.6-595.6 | 0.01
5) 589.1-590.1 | 0.25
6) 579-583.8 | -0.04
